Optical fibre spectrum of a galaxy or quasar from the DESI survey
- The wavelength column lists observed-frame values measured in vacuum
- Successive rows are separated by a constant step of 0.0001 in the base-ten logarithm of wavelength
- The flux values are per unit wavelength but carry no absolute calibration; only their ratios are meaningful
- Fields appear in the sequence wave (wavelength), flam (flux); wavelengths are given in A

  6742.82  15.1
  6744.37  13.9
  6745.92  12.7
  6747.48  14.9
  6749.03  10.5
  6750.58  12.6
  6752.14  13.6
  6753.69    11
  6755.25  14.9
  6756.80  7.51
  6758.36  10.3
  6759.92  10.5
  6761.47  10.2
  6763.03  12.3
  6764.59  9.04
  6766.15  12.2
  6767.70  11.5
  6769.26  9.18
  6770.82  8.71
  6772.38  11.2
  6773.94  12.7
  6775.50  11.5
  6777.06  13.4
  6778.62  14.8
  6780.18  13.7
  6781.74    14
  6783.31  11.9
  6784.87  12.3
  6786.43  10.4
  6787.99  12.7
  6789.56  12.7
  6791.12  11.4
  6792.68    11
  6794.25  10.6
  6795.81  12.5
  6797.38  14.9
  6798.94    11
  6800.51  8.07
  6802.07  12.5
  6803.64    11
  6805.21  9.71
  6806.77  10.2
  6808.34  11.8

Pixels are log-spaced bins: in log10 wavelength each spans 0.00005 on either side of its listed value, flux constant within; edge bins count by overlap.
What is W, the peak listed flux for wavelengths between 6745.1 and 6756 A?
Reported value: 14.9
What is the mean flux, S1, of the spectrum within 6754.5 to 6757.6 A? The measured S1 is 11.2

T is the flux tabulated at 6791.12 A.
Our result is 11.4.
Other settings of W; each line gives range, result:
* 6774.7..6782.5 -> 14.8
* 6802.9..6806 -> 11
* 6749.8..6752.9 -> 13.6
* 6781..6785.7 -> 14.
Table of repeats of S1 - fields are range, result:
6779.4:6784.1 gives 13.2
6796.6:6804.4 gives 11.5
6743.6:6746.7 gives 13.3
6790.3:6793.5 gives 11.2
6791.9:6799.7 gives 12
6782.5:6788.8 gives 11.8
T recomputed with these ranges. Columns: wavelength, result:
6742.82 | 15.1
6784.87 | 12.3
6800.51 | 8.07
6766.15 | 12.2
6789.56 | 12.7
